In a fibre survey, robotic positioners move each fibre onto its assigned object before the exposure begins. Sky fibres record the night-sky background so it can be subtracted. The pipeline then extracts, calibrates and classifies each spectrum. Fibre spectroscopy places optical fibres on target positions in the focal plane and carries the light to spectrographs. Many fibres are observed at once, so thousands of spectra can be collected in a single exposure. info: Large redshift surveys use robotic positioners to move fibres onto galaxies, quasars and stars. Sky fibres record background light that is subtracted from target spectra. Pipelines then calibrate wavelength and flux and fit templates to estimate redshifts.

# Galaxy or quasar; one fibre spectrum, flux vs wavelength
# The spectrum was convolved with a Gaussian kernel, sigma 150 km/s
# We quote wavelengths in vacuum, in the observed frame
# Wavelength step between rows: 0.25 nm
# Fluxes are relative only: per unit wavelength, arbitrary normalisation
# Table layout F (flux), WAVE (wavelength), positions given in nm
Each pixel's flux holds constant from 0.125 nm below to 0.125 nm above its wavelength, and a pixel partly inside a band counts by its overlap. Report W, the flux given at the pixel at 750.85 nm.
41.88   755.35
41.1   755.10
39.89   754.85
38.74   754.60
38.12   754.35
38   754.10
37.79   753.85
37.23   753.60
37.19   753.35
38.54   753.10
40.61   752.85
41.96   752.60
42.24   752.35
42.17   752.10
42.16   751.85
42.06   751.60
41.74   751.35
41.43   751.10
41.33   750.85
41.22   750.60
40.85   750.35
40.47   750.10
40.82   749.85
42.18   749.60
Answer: 41.33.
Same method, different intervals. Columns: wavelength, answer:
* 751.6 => 42.06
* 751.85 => 42.16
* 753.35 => 37.19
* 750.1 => 40.47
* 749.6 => 42.18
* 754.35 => 38.12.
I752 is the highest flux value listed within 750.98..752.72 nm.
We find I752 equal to 42.24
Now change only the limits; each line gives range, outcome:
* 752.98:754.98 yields 39.89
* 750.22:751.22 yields 41.43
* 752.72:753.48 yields 40.61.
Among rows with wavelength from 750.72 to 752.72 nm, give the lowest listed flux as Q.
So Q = 41.33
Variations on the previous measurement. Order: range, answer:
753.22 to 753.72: 37.19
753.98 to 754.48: 38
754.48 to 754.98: 38.74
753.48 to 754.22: 37.23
